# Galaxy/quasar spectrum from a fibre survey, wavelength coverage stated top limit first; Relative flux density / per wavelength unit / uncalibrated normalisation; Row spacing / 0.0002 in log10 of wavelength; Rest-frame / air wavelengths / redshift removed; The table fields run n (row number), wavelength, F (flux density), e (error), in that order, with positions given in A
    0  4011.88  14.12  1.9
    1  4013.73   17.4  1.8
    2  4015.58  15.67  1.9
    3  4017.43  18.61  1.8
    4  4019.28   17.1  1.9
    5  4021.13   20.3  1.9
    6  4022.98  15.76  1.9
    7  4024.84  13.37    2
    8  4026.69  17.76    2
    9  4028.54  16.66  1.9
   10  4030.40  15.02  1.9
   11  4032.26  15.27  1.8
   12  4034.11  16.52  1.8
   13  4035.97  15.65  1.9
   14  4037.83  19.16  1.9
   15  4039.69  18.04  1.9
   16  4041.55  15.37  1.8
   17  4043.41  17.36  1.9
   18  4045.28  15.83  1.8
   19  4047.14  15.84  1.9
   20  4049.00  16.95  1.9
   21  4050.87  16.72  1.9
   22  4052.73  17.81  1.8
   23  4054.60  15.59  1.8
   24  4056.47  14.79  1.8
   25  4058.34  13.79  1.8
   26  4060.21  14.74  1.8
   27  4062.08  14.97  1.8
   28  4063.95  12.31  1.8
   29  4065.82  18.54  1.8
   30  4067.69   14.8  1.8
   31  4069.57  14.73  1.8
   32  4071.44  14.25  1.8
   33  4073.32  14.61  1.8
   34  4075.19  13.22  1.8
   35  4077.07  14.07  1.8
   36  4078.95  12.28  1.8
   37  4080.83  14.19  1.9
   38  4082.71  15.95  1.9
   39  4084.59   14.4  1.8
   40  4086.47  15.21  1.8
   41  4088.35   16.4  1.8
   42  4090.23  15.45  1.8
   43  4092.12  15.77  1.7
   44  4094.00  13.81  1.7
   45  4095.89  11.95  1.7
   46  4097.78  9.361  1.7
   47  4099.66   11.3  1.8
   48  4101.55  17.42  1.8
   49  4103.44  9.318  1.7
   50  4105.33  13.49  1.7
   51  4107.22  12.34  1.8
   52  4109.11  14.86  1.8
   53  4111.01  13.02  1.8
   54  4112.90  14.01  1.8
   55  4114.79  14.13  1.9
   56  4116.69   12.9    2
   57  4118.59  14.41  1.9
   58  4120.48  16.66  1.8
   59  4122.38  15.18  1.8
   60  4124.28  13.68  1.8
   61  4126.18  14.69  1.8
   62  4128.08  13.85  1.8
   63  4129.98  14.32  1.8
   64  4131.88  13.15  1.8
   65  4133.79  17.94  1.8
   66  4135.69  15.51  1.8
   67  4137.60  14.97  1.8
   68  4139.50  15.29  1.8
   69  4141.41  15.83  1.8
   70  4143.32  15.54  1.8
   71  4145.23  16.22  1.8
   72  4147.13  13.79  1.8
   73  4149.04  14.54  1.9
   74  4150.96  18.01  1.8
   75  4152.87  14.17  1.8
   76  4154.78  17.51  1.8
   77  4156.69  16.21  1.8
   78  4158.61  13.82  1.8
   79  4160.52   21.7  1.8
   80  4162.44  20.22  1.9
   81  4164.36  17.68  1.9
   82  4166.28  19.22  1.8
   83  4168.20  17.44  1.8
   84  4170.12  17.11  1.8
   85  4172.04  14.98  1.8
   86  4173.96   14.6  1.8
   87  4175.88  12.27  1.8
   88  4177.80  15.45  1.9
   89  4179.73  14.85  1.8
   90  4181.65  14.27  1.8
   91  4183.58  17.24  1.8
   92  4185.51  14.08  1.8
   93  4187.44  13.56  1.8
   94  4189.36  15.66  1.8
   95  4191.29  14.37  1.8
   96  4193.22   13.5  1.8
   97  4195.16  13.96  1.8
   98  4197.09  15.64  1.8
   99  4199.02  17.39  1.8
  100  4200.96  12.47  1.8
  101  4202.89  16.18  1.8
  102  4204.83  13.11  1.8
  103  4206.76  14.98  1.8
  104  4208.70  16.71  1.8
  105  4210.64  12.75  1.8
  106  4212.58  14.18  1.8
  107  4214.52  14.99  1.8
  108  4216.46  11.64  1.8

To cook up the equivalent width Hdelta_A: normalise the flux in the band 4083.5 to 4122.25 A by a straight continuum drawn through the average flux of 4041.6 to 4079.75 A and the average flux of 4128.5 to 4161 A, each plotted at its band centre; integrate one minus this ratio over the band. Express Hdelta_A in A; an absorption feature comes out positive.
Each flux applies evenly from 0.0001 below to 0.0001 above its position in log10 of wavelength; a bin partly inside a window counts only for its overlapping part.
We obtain 4.0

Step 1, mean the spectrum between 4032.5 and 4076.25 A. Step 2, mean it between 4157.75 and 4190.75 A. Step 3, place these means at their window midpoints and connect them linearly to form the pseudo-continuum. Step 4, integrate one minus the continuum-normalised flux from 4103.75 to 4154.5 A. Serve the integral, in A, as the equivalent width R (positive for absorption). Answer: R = 4.1 A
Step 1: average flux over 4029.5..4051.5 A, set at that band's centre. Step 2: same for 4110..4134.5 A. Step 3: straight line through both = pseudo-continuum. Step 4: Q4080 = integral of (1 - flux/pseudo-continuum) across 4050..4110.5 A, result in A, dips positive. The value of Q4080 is 4.61 A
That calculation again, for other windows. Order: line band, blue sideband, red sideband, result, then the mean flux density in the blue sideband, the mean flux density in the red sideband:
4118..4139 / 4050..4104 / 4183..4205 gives -0.5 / 14.4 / 14.8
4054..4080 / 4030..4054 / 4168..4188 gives 3.0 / 16.6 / 15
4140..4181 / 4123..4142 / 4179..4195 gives -4.0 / 14.9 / 14.6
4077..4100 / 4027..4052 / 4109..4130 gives 1.9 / 16.5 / 14.3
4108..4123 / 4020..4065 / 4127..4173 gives 1.7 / 16.1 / 16.2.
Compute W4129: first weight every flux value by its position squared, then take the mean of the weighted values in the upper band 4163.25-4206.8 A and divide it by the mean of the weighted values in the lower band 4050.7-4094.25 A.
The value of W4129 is 1.08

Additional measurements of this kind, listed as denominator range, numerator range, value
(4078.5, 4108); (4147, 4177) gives 1.25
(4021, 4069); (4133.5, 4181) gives 1.07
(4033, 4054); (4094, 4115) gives 0.79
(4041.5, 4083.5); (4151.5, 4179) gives 1.15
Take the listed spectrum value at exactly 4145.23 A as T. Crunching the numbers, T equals 16.22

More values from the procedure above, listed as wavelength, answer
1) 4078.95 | 12.28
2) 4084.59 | 14.4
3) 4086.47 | 15.21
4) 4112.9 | 14.01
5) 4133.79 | 17.94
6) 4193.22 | 13.5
